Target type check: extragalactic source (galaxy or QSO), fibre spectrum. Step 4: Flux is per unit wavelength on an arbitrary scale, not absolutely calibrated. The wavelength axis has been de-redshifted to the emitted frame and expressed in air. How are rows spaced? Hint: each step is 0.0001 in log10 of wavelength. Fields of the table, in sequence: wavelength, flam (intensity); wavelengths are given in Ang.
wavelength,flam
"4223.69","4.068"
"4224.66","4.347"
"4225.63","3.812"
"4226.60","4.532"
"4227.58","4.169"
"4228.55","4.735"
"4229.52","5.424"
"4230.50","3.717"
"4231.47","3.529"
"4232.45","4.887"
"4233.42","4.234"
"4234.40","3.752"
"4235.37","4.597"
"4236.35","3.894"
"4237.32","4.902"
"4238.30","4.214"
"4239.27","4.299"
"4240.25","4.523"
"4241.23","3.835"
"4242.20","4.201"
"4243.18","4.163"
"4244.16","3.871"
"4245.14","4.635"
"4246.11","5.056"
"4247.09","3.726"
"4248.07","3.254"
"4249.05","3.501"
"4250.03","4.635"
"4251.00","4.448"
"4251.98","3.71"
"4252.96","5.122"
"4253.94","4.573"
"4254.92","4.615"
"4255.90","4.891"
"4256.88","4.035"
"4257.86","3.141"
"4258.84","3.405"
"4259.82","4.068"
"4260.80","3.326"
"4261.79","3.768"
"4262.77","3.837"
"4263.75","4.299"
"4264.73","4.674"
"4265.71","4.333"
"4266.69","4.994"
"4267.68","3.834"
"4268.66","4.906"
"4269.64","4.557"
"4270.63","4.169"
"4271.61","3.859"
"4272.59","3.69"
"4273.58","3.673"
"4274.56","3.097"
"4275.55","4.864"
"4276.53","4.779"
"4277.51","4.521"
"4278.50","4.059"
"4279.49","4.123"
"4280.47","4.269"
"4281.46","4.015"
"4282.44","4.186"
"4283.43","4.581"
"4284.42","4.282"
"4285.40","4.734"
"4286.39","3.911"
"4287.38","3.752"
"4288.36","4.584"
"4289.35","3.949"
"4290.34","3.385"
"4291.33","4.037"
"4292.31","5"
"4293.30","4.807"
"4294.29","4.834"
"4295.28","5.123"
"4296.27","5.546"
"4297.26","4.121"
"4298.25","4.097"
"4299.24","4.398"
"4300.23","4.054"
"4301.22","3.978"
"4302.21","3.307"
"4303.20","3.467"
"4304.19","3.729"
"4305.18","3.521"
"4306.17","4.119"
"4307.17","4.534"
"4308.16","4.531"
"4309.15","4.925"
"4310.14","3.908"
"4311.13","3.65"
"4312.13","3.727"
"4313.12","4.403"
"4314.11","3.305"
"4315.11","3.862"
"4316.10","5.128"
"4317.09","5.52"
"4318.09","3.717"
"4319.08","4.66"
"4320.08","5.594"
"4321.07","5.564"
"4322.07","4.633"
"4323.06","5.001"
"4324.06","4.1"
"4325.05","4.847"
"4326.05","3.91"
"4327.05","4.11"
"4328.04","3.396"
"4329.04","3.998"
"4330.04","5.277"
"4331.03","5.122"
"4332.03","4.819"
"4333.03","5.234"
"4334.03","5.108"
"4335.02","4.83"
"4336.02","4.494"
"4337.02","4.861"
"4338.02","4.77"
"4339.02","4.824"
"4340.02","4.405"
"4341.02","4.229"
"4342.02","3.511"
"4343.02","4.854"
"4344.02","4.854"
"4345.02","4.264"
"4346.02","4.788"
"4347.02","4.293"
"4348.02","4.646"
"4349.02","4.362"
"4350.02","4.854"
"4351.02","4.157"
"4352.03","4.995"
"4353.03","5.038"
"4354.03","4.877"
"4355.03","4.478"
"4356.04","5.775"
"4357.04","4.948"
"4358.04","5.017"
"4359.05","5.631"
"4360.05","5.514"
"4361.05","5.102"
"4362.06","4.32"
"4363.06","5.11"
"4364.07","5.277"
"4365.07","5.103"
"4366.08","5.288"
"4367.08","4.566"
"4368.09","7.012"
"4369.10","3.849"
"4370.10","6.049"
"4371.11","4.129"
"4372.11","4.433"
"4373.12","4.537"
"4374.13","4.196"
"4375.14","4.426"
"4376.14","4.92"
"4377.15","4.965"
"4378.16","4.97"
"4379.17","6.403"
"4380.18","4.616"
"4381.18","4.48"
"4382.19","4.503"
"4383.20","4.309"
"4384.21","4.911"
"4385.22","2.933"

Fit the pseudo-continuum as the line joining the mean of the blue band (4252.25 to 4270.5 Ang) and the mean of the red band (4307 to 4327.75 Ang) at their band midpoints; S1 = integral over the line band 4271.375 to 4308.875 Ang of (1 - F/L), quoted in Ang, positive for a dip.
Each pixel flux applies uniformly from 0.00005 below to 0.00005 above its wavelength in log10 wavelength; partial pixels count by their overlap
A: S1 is 1.20 Ang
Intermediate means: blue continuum 4.23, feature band 4.2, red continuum 4.45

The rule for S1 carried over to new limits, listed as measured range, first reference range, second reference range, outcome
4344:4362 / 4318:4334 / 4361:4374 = 0.00 Ang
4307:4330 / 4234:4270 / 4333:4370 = 1.14 Ang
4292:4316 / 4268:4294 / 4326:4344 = 0.84 Ang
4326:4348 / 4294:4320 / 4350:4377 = 0.30 Ang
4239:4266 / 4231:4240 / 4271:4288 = 0.52 Ang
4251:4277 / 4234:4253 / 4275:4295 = 0.61 Ang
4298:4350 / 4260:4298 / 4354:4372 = 3.38 Ang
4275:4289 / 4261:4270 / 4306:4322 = 0.13 Ang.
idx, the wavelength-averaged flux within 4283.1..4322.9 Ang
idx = 4.33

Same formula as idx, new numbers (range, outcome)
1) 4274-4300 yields 4.34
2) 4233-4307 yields 4.19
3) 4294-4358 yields 4.5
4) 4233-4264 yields 4.14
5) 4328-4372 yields 4.83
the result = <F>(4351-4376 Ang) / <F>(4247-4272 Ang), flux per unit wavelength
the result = 1.20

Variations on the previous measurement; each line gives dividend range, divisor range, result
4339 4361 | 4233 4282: 1.14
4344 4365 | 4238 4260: 1.17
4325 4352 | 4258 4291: 1.10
